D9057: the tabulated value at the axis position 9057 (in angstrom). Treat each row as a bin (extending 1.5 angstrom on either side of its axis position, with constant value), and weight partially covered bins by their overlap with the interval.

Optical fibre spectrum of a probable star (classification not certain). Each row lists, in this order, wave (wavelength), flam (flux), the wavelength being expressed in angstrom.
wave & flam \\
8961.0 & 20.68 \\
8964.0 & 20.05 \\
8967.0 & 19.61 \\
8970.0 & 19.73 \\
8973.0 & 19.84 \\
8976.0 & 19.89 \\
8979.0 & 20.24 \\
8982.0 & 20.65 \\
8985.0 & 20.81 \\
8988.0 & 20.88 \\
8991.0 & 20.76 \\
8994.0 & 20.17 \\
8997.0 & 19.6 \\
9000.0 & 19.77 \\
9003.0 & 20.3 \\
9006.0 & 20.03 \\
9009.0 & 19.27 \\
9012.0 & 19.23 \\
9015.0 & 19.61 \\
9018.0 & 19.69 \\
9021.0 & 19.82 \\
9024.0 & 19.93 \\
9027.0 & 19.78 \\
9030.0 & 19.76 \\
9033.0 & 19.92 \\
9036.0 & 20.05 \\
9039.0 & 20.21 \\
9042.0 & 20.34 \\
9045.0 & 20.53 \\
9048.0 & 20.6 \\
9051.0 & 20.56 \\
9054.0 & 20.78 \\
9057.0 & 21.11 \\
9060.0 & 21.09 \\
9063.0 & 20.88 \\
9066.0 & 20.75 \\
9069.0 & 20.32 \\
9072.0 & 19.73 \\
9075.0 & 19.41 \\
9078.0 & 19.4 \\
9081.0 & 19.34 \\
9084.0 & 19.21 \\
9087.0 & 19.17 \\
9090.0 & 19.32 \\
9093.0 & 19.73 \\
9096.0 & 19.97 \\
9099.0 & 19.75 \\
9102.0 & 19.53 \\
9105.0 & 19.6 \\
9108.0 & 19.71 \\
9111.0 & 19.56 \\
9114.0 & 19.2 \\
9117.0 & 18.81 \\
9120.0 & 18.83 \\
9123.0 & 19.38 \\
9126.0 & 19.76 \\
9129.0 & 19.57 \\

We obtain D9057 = 21.11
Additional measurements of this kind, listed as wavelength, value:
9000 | 19.77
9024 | 19.93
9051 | 20.56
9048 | 20.6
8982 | 20.65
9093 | 19.73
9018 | 19.69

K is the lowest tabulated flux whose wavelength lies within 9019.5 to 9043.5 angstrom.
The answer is 19.76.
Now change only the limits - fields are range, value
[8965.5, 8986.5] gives 19.61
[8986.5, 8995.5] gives 20.17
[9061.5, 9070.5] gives 20.32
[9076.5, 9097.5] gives 19.17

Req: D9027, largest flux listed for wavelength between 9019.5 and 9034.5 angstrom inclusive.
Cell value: 19.93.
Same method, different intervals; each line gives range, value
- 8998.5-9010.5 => 20.3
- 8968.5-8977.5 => 19.89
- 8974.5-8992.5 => 20.88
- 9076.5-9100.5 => 19.97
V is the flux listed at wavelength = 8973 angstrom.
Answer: 19.84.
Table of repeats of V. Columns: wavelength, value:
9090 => 19.32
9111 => 19.56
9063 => 20.88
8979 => 20.24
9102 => 19.53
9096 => 19.97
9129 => 19.57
